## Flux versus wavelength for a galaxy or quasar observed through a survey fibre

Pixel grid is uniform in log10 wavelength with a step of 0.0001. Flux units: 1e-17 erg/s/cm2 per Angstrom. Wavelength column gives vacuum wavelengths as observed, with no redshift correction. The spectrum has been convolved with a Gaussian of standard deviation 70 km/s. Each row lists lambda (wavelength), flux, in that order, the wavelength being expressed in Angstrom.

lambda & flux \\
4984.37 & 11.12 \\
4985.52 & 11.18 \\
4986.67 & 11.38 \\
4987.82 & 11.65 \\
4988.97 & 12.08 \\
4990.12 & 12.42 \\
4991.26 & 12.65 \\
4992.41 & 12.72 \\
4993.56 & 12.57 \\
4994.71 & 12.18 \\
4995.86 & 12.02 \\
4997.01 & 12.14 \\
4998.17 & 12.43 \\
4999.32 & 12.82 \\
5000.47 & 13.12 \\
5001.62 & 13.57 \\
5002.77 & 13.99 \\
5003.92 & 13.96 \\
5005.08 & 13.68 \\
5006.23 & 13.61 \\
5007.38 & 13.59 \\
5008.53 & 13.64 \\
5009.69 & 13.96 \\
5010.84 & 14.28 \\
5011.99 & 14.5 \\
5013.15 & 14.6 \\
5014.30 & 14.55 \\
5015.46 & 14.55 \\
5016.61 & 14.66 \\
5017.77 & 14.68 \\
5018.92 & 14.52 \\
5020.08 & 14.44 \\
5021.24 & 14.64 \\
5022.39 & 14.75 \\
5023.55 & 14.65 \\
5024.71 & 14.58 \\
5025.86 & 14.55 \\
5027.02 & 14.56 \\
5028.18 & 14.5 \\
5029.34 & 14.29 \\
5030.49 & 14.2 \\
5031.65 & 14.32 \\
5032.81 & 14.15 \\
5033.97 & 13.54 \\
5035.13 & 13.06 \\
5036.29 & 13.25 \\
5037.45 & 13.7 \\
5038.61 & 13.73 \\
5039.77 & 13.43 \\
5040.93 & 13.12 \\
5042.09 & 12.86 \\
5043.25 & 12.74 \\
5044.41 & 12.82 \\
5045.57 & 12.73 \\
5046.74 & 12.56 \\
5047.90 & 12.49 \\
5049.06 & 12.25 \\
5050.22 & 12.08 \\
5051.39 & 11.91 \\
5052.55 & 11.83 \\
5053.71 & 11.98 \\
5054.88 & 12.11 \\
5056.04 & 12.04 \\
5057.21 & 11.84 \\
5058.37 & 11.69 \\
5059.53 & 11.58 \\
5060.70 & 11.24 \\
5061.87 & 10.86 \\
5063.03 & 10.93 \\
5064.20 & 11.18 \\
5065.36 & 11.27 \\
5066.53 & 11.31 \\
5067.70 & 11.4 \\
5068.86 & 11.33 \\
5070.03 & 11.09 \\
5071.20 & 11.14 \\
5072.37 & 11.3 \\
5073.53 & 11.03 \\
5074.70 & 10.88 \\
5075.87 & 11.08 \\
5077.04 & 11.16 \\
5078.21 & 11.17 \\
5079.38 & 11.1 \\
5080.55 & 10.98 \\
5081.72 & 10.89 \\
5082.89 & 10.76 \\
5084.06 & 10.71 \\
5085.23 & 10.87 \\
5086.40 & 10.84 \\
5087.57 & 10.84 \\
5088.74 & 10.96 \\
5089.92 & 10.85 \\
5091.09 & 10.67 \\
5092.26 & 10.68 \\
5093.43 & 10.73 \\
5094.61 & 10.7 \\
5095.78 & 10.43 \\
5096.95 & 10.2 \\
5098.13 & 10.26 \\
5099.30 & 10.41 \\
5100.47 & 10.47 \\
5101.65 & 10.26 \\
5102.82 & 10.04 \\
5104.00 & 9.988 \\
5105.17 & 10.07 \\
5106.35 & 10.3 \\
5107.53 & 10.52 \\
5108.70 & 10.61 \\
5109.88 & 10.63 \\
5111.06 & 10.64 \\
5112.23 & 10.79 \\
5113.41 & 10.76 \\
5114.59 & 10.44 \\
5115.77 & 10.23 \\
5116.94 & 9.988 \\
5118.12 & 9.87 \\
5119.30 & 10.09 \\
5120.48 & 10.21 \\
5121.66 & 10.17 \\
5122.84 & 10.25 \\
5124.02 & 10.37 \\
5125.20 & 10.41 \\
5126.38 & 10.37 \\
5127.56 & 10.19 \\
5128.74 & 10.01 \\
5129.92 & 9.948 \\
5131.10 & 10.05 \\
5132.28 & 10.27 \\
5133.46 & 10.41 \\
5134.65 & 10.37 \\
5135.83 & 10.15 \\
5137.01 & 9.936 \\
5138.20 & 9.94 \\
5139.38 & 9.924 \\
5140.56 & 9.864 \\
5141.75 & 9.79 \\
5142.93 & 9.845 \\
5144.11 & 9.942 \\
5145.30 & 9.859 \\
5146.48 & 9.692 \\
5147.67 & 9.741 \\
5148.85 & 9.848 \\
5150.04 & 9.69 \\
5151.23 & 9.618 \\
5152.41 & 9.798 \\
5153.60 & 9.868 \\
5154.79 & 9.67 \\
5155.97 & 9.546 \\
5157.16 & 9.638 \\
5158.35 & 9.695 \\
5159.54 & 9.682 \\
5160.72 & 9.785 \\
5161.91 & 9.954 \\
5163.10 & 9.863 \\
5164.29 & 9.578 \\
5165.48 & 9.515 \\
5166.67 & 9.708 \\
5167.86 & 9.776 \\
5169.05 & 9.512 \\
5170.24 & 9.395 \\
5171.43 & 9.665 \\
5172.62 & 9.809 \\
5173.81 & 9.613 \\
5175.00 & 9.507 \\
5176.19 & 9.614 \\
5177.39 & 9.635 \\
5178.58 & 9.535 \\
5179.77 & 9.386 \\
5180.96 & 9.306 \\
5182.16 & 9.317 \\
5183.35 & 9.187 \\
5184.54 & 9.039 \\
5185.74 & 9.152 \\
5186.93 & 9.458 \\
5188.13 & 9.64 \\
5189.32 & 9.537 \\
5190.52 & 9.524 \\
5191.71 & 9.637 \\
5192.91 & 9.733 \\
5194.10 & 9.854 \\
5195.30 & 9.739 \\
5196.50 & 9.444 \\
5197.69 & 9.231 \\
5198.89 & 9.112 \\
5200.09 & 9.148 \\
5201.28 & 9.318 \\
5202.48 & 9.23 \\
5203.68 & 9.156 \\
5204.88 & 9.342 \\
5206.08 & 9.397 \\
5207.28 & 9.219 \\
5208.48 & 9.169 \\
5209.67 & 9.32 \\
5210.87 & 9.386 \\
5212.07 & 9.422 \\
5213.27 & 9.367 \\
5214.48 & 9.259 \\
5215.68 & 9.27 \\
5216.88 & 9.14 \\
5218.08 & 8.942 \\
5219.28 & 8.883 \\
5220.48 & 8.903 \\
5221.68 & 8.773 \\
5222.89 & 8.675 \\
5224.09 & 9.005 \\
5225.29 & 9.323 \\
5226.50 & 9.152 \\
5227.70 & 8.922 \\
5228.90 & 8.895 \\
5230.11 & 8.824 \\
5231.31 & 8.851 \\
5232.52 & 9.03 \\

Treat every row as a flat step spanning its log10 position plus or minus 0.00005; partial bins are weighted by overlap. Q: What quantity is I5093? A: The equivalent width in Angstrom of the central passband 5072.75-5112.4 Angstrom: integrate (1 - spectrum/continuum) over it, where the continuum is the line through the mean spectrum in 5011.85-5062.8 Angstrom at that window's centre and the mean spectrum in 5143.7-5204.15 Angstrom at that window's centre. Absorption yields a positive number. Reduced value 3.8 Angstrom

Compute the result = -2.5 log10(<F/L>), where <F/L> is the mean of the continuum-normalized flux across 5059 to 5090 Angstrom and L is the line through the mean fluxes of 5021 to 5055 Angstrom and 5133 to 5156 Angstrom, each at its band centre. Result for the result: 0.10 mag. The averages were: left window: 13.4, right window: 9.88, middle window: 11.1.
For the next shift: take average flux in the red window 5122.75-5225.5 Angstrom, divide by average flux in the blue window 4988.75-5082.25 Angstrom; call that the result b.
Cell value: 0.7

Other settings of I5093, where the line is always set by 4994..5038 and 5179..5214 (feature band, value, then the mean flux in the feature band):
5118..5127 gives 0.8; 10.2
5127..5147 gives 1.6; 10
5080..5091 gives 1.2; 10.8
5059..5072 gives 1.5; 11.2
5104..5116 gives 1.1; 10.5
